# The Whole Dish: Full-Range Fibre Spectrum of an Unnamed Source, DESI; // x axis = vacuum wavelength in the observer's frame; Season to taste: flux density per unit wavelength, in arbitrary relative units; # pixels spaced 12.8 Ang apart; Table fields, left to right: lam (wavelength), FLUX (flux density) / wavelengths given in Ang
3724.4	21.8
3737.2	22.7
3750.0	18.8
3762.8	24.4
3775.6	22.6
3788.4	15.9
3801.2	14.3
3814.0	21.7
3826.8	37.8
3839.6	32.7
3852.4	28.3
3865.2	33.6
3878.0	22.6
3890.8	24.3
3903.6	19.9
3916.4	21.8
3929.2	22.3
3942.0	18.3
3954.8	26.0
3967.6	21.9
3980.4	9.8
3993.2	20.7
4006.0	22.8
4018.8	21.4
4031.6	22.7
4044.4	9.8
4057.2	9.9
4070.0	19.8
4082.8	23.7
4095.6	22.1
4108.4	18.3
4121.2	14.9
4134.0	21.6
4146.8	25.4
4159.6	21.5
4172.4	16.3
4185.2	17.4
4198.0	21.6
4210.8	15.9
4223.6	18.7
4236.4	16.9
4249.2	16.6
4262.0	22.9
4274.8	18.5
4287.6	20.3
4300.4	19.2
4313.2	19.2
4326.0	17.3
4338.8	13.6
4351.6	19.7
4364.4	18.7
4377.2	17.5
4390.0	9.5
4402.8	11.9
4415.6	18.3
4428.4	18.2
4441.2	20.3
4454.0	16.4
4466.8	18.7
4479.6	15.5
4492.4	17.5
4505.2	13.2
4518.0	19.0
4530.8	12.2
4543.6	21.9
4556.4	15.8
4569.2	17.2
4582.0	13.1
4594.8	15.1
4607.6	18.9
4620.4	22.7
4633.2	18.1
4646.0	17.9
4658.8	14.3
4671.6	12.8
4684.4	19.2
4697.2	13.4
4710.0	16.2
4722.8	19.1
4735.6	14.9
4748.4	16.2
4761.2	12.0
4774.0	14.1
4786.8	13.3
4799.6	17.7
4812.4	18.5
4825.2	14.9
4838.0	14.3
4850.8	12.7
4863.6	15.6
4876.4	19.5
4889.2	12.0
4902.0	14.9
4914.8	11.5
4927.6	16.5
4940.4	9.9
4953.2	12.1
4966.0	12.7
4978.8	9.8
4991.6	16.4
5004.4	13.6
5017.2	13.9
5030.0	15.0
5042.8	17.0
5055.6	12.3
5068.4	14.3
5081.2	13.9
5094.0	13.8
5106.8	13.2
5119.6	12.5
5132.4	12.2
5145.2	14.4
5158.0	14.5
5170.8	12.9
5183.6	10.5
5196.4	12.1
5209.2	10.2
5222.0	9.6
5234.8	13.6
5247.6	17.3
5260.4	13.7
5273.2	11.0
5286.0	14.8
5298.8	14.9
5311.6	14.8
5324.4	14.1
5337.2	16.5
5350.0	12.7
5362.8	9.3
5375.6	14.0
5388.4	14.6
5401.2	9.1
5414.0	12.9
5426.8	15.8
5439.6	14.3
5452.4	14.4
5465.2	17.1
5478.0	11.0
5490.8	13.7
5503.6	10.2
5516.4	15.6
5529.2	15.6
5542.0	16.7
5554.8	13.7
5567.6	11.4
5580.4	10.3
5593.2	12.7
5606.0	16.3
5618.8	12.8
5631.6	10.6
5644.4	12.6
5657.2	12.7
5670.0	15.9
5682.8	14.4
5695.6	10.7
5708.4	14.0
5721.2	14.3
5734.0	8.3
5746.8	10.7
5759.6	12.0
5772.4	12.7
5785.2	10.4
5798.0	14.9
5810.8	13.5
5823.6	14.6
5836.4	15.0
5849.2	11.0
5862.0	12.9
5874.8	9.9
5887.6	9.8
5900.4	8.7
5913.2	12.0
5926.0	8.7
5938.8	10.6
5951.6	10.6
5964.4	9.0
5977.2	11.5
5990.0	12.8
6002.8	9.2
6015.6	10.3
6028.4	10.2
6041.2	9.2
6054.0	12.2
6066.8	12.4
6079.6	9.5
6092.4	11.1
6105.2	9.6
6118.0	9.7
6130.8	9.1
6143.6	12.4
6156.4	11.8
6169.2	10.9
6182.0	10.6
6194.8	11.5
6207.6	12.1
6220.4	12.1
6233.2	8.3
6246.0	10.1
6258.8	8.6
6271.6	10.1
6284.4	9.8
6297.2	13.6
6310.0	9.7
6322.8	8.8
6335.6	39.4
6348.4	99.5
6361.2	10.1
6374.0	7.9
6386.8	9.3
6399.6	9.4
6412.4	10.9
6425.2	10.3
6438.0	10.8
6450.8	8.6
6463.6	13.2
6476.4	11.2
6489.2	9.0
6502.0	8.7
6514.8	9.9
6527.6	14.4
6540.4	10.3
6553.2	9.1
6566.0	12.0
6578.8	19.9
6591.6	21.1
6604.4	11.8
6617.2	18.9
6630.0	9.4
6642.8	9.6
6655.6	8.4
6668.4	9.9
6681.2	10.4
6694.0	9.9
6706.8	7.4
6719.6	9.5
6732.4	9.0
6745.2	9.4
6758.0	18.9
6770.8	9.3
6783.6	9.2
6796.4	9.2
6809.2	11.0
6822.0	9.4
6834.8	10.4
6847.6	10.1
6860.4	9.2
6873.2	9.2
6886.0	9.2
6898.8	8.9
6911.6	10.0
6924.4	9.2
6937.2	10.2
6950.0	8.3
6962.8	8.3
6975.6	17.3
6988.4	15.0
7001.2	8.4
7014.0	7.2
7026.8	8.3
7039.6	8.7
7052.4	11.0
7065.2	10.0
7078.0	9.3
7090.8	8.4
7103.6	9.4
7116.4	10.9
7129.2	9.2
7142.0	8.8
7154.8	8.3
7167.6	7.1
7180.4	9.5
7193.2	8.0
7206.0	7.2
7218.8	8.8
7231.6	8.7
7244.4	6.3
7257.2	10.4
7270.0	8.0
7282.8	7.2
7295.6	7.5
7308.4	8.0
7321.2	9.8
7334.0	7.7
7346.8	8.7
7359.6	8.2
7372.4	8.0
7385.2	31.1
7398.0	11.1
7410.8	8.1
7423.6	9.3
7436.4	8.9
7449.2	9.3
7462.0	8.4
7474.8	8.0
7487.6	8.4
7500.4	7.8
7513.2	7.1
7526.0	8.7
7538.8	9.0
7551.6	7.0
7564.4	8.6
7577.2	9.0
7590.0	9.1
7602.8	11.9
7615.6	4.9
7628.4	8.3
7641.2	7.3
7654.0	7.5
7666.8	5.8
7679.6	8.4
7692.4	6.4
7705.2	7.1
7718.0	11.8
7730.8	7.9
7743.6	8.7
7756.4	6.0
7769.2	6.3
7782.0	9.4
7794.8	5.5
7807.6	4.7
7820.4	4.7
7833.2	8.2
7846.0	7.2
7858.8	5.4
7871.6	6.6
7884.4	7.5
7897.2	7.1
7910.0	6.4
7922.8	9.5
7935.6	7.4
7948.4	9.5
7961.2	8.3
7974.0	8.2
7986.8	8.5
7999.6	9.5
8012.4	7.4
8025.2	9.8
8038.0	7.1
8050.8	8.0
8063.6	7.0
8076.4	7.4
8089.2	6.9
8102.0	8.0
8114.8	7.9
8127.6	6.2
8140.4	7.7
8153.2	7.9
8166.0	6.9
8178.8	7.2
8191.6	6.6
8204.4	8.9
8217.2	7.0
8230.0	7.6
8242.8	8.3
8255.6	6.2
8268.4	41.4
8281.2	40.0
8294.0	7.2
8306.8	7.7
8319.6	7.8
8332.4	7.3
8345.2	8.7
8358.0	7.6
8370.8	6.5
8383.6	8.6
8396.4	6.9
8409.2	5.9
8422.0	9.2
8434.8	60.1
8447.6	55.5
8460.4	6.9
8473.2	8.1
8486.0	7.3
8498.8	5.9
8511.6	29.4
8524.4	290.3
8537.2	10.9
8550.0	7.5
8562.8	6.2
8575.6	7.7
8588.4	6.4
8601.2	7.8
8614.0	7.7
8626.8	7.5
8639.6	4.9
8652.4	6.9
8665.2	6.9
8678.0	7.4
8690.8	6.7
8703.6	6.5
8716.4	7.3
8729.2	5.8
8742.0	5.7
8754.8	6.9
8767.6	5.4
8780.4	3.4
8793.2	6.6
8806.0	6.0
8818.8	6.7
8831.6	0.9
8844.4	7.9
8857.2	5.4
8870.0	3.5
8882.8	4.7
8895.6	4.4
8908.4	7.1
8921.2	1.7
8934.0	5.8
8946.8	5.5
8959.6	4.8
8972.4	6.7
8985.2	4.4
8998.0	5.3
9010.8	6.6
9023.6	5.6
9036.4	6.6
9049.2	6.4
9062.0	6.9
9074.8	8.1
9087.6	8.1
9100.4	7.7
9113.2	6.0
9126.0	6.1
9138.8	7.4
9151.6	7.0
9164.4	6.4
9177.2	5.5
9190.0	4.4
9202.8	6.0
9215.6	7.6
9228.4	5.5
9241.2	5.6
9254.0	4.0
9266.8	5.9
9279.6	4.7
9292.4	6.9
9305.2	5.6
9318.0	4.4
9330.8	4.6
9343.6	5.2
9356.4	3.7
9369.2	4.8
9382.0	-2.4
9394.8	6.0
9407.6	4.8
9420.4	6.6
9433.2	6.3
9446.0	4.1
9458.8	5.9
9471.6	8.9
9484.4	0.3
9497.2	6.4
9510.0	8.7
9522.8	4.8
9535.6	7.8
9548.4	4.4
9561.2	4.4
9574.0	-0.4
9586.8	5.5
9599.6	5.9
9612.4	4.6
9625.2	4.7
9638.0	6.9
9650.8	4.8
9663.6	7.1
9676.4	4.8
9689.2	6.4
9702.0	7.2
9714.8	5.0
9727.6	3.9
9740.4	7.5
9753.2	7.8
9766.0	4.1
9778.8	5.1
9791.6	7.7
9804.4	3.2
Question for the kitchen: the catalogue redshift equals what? 0.70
